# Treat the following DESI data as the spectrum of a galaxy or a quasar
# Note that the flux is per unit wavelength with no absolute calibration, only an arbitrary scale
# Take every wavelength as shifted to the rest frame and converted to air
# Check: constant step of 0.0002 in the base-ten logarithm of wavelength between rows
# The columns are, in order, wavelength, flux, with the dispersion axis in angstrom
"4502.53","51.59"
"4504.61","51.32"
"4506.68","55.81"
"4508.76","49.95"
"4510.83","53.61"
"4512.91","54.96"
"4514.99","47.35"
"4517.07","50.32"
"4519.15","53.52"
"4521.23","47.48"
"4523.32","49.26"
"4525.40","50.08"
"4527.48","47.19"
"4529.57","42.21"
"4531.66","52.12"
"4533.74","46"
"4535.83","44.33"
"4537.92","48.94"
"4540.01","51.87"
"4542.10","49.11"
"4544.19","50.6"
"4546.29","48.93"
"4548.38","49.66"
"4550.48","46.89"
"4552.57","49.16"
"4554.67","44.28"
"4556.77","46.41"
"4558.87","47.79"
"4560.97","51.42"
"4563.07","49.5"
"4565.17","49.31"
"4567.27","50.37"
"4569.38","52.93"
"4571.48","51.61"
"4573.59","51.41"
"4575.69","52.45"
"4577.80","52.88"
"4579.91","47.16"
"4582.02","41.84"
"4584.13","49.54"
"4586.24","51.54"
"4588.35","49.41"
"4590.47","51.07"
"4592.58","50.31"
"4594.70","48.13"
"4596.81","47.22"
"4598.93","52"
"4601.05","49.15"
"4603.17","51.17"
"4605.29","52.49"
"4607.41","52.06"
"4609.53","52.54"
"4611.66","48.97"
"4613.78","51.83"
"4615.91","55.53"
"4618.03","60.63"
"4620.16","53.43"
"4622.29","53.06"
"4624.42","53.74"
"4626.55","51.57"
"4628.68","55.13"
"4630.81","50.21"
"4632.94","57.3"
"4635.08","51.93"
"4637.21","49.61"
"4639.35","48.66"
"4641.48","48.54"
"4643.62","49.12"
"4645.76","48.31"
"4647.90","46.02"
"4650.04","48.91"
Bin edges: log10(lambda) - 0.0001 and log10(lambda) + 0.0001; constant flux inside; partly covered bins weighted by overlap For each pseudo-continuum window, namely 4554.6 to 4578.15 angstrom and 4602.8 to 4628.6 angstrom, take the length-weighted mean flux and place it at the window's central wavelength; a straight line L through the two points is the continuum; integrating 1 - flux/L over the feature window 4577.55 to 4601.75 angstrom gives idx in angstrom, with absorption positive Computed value 1.2 angstrom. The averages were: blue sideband 50.2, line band 49.1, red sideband 53.2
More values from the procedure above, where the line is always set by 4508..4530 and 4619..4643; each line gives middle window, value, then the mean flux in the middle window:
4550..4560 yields 0.7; 46.9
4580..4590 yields 0.6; 48.2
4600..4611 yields 0.0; 51.4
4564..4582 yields 0.2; 50.5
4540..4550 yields 0.1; 49.6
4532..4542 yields 0.4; 48.2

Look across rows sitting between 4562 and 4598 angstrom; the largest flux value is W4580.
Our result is 52.93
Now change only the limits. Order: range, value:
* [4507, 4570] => 54.96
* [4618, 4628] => 60.63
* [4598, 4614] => 52.54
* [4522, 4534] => 52.12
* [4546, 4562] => 51.42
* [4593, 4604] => 52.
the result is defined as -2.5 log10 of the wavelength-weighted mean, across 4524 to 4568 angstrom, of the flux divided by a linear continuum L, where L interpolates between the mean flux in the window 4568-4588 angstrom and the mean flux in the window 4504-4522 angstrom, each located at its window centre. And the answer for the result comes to 0.05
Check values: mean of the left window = 51.7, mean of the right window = 50.1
